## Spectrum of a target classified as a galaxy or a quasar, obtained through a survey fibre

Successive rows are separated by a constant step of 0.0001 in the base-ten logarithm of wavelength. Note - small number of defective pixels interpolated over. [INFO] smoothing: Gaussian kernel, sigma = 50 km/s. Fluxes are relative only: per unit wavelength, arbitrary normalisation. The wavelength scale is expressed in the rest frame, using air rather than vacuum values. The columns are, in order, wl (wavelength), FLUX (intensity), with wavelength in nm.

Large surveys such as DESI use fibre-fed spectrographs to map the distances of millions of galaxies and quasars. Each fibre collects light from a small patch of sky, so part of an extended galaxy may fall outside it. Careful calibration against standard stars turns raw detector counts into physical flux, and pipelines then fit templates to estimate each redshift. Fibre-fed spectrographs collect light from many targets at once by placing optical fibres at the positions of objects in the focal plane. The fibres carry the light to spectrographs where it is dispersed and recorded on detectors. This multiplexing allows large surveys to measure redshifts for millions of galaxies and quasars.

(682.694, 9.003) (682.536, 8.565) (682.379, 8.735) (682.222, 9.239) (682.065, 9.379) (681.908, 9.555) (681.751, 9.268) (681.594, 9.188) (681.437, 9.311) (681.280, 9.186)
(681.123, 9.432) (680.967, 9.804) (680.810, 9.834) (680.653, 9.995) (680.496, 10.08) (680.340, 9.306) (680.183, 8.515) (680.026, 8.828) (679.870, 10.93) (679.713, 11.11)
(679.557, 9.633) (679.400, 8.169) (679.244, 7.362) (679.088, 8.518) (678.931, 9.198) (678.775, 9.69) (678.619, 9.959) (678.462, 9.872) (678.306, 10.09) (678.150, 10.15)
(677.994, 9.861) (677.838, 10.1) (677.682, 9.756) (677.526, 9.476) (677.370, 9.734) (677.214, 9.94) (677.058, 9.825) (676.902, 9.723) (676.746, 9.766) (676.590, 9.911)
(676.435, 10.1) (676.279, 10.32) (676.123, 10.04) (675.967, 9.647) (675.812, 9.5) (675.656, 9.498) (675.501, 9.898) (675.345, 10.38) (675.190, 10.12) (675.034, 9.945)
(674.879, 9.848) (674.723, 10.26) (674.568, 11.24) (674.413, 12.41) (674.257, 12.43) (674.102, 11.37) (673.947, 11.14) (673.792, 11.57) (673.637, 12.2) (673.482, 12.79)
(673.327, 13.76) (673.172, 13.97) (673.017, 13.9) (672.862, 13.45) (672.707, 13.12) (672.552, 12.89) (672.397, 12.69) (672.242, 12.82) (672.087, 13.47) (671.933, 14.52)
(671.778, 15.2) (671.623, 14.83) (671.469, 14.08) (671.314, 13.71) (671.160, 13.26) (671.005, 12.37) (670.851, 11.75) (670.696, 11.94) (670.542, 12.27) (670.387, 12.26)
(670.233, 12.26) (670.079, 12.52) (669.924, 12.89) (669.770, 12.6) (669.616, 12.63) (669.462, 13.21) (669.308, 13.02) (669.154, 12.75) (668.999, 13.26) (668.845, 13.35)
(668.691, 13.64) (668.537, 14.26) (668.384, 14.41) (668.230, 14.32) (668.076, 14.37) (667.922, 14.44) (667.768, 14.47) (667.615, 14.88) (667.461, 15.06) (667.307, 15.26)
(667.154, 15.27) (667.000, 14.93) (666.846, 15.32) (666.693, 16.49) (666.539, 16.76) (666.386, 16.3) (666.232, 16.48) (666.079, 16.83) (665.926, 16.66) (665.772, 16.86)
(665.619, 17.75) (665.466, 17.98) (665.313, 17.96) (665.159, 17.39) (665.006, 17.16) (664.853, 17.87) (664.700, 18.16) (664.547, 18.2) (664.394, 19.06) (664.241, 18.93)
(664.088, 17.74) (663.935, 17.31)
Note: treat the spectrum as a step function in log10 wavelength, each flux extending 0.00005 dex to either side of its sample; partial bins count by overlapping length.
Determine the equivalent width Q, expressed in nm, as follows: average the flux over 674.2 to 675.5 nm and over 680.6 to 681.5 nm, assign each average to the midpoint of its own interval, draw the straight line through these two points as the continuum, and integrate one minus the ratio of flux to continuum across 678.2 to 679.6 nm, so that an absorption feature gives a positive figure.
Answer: 0.11 nm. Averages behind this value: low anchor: 10.7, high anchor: 9.59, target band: 9.17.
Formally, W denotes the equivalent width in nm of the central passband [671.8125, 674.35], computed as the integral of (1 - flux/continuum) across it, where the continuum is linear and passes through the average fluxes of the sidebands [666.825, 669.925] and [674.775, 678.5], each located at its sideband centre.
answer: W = -0.27 nm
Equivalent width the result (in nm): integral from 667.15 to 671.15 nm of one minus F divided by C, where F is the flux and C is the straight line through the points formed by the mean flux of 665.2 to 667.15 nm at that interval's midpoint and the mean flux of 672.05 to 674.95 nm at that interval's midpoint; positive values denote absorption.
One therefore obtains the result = 0.41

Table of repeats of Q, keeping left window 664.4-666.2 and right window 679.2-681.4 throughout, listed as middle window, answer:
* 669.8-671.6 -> 0.235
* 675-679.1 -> 0.499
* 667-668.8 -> 0.178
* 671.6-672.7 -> 0.016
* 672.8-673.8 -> 0.005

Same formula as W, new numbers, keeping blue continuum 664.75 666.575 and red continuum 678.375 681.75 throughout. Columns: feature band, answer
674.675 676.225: 0.26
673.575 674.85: 0.11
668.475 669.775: 0.18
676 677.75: 0.20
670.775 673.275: 0.04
